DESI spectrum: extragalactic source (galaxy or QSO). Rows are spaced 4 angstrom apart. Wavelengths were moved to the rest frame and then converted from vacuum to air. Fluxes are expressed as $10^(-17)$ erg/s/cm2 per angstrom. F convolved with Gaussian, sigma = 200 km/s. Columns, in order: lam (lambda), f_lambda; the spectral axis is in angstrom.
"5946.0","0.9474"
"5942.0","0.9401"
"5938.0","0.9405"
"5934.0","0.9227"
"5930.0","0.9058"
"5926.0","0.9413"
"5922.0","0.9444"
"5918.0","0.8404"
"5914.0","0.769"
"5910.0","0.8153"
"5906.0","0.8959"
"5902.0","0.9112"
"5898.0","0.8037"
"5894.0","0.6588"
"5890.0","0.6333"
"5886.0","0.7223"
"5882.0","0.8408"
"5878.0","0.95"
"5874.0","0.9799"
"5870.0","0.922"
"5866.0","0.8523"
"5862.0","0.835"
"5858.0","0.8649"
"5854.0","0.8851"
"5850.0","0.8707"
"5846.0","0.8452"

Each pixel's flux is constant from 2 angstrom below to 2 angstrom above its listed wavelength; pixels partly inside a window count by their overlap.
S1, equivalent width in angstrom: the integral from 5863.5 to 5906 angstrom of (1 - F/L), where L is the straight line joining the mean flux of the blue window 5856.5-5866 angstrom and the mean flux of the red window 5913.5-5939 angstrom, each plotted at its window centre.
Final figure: 1.8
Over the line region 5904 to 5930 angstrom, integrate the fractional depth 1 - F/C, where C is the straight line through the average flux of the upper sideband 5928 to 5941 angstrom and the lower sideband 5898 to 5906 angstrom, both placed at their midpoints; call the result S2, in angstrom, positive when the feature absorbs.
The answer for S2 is 0.9 angstrom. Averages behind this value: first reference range 0.881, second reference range 0.924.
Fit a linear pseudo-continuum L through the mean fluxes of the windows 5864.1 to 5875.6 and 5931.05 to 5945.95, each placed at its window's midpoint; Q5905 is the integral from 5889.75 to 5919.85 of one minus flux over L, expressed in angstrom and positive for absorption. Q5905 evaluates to 4.1 angstrom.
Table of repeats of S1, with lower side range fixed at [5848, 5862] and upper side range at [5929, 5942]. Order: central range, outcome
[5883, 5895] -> 2.8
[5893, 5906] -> 1.2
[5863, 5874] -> -0.3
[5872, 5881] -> -0.7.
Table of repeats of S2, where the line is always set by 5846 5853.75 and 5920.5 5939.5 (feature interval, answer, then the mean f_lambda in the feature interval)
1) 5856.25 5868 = 0.4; 0.85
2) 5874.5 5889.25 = 0.9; 0.835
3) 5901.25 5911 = 0.4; 0.875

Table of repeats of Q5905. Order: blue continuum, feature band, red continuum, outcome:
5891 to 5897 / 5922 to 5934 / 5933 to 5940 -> -0.6 angstrom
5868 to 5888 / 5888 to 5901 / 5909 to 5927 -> 2.4 angstrom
